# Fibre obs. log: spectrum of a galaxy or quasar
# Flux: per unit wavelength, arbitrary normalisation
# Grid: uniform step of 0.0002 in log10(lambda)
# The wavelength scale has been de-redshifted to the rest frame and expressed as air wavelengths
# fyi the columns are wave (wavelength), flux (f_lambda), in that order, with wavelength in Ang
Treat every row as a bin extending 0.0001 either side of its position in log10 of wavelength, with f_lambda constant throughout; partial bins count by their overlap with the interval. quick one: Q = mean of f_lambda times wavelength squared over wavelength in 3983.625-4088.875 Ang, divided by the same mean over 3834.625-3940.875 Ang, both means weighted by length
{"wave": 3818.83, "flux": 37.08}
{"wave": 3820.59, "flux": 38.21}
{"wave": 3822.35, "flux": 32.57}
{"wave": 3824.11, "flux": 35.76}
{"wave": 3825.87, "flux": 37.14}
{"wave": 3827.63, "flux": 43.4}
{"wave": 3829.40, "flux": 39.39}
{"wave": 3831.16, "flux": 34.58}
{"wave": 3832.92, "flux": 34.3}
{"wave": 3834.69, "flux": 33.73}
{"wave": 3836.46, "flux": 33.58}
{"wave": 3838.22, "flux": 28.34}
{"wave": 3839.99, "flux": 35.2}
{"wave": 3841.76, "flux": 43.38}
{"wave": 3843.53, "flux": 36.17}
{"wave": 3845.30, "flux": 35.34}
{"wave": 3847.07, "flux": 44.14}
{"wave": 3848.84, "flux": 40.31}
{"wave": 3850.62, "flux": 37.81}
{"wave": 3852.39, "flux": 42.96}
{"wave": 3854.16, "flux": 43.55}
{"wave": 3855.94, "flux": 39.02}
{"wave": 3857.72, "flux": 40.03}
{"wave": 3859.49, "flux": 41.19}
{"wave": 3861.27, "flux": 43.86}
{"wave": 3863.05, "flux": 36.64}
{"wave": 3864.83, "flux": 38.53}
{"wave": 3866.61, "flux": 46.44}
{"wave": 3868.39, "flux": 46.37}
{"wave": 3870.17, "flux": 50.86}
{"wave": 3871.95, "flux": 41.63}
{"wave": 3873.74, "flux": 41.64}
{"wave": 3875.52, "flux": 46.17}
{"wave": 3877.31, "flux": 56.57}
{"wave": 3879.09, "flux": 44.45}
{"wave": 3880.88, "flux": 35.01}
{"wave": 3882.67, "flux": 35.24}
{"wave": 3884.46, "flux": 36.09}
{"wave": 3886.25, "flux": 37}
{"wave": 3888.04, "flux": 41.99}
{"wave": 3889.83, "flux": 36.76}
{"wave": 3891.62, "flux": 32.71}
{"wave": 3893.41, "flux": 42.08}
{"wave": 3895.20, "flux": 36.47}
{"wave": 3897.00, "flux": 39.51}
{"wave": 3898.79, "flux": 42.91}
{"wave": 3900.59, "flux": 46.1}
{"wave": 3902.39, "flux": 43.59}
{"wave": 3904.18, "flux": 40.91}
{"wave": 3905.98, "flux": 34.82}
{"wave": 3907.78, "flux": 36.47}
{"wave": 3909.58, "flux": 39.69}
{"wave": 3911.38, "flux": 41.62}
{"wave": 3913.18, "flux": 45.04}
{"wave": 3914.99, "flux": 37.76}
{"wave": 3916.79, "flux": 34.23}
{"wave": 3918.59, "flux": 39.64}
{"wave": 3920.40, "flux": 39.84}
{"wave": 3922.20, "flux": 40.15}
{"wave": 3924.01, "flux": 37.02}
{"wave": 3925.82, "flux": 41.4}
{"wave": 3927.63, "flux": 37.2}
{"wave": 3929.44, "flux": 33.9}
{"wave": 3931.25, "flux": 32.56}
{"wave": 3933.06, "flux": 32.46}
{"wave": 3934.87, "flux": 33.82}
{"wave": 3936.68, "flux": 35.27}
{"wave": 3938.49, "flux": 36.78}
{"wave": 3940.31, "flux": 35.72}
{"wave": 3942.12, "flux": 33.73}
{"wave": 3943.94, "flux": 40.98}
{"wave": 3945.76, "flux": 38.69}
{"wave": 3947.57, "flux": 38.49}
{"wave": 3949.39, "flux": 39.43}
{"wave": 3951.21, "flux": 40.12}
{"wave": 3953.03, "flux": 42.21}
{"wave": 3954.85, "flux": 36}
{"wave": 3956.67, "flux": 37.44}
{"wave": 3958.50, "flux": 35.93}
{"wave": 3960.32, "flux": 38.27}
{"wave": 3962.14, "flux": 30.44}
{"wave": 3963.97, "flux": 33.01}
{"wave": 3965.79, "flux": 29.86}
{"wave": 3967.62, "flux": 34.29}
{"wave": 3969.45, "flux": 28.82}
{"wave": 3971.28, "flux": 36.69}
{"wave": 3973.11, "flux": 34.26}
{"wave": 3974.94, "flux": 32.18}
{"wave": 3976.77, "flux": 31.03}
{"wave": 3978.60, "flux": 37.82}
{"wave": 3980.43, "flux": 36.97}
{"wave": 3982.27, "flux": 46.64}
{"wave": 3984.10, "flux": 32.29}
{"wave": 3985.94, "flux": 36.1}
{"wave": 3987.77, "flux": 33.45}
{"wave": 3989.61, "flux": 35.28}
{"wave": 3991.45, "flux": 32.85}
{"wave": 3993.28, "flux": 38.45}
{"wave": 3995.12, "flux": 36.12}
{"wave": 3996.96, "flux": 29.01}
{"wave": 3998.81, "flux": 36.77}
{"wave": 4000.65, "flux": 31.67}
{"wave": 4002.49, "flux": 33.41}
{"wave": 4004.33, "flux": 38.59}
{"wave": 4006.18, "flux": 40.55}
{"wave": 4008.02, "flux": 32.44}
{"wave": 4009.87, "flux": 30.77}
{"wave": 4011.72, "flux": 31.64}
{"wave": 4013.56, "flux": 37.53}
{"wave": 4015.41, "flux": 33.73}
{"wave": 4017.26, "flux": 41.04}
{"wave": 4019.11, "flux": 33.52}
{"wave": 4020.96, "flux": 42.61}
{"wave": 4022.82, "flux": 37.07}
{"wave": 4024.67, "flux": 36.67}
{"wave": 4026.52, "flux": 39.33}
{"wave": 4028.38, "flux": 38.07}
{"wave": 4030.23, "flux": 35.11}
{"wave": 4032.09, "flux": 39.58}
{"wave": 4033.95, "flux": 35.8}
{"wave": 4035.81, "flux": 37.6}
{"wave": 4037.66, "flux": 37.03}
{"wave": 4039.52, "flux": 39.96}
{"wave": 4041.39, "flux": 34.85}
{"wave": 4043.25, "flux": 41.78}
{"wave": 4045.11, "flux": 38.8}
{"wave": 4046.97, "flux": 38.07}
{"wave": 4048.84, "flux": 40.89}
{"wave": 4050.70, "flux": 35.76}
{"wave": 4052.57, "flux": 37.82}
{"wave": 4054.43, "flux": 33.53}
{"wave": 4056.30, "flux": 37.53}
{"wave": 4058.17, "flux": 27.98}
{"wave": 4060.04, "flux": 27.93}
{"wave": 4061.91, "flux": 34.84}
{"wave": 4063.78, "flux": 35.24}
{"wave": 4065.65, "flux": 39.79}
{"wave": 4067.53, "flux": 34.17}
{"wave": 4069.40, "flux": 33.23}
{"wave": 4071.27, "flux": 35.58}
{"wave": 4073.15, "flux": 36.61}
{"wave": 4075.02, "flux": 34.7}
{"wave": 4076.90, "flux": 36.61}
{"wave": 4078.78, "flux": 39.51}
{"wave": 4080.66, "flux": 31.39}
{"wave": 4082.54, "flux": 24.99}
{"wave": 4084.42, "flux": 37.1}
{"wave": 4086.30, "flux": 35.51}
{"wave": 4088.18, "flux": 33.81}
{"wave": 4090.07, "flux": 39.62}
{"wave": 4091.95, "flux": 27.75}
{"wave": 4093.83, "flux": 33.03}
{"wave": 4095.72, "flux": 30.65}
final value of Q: 0.98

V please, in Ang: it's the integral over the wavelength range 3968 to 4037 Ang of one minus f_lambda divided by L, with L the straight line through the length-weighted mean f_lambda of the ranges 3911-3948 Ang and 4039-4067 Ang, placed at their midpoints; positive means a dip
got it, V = 1.8 Ang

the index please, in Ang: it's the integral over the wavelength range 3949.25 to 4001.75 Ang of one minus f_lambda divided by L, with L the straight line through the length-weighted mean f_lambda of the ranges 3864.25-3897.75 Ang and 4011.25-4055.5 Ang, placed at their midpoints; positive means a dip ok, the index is 5.04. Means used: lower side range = 41.4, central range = 35.2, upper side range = 37.5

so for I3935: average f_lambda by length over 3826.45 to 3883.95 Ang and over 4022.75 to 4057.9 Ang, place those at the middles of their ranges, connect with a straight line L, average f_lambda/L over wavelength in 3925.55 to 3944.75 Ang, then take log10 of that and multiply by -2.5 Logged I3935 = 0.10 mag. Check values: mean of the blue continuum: 40.3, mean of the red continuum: 37.5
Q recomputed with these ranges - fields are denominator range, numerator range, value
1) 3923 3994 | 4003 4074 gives 1.06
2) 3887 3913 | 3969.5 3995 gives 0.93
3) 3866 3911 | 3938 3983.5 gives 0.91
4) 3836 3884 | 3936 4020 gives 0.92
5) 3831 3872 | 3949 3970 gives 0.95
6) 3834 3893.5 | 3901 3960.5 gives 0.98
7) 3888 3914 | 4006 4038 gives 0.97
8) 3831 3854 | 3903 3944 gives 1.05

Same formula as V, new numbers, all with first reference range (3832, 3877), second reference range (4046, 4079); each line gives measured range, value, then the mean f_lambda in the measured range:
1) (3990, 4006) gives 0.88 Ang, 34.9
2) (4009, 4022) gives 0.24 Ang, 35.9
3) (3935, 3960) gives 0.31 Ang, 37.6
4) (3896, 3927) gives -0.83 Ang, 40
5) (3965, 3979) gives 1.70 Ang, 33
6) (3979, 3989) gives 0.06 Ang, 37.1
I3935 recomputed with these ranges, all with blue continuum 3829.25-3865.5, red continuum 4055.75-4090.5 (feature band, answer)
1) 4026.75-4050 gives -0.09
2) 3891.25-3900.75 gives -0.07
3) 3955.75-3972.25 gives 0.07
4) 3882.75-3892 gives 0.01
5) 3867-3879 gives -0.24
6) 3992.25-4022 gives 0.00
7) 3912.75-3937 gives 0.00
